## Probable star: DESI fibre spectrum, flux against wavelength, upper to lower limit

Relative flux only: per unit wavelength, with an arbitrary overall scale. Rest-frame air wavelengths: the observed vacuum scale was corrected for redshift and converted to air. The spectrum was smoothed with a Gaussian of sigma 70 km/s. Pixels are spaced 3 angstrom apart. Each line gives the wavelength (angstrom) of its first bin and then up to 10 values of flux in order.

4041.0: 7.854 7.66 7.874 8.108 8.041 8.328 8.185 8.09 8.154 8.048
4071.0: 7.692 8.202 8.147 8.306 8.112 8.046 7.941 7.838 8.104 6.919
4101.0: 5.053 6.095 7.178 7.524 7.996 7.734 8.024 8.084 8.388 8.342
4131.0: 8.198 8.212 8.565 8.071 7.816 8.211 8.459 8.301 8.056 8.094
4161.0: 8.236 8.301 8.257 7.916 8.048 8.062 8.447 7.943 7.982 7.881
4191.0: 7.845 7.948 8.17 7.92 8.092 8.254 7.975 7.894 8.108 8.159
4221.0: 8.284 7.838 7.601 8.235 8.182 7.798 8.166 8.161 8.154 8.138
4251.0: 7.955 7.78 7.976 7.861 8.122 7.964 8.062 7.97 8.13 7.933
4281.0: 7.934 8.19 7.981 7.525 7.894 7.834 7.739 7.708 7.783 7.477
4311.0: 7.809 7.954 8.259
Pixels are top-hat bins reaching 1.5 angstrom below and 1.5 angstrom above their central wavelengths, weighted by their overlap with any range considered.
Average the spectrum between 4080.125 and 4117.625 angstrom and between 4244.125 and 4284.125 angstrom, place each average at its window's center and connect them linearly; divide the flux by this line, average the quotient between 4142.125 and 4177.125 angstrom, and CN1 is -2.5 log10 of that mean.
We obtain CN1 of -0.072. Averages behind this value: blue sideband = 7.41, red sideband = 8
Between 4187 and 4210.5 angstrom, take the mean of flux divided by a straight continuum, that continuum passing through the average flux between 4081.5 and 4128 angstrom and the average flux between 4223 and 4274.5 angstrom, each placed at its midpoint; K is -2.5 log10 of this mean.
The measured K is -0.02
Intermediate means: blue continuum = 7.56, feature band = 8.01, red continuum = 8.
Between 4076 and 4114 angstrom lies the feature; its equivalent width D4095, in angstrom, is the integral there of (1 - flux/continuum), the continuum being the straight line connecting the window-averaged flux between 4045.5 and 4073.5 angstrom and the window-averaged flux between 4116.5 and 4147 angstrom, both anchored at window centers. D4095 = 3.0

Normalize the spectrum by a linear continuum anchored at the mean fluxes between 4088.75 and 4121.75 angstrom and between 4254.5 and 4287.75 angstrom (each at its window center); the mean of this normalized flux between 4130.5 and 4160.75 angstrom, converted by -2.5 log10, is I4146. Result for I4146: -0.10 mag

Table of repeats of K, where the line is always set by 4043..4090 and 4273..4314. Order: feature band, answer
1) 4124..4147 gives -0.030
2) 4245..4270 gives -0.015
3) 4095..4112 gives 0.191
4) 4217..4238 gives -0.014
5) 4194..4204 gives -0.014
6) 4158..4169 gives -0.034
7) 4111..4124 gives 0.008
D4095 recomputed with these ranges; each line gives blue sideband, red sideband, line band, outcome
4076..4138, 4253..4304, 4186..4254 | -1.47 angstrom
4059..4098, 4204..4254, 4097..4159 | 1.90 angstrom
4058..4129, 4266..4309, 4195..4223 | -0.94 angstrom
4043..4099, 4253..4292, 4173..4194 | -0.12 angstrom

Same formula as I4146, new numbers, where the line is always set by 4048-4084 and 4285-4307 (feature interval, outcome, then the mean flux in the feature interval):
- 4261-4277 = -0.03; 8.04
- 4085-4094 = 0.02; 7.94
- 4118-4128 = -0.02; 8.2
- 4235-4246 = -0.03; 8.08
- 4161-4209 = -0.02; 8.07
